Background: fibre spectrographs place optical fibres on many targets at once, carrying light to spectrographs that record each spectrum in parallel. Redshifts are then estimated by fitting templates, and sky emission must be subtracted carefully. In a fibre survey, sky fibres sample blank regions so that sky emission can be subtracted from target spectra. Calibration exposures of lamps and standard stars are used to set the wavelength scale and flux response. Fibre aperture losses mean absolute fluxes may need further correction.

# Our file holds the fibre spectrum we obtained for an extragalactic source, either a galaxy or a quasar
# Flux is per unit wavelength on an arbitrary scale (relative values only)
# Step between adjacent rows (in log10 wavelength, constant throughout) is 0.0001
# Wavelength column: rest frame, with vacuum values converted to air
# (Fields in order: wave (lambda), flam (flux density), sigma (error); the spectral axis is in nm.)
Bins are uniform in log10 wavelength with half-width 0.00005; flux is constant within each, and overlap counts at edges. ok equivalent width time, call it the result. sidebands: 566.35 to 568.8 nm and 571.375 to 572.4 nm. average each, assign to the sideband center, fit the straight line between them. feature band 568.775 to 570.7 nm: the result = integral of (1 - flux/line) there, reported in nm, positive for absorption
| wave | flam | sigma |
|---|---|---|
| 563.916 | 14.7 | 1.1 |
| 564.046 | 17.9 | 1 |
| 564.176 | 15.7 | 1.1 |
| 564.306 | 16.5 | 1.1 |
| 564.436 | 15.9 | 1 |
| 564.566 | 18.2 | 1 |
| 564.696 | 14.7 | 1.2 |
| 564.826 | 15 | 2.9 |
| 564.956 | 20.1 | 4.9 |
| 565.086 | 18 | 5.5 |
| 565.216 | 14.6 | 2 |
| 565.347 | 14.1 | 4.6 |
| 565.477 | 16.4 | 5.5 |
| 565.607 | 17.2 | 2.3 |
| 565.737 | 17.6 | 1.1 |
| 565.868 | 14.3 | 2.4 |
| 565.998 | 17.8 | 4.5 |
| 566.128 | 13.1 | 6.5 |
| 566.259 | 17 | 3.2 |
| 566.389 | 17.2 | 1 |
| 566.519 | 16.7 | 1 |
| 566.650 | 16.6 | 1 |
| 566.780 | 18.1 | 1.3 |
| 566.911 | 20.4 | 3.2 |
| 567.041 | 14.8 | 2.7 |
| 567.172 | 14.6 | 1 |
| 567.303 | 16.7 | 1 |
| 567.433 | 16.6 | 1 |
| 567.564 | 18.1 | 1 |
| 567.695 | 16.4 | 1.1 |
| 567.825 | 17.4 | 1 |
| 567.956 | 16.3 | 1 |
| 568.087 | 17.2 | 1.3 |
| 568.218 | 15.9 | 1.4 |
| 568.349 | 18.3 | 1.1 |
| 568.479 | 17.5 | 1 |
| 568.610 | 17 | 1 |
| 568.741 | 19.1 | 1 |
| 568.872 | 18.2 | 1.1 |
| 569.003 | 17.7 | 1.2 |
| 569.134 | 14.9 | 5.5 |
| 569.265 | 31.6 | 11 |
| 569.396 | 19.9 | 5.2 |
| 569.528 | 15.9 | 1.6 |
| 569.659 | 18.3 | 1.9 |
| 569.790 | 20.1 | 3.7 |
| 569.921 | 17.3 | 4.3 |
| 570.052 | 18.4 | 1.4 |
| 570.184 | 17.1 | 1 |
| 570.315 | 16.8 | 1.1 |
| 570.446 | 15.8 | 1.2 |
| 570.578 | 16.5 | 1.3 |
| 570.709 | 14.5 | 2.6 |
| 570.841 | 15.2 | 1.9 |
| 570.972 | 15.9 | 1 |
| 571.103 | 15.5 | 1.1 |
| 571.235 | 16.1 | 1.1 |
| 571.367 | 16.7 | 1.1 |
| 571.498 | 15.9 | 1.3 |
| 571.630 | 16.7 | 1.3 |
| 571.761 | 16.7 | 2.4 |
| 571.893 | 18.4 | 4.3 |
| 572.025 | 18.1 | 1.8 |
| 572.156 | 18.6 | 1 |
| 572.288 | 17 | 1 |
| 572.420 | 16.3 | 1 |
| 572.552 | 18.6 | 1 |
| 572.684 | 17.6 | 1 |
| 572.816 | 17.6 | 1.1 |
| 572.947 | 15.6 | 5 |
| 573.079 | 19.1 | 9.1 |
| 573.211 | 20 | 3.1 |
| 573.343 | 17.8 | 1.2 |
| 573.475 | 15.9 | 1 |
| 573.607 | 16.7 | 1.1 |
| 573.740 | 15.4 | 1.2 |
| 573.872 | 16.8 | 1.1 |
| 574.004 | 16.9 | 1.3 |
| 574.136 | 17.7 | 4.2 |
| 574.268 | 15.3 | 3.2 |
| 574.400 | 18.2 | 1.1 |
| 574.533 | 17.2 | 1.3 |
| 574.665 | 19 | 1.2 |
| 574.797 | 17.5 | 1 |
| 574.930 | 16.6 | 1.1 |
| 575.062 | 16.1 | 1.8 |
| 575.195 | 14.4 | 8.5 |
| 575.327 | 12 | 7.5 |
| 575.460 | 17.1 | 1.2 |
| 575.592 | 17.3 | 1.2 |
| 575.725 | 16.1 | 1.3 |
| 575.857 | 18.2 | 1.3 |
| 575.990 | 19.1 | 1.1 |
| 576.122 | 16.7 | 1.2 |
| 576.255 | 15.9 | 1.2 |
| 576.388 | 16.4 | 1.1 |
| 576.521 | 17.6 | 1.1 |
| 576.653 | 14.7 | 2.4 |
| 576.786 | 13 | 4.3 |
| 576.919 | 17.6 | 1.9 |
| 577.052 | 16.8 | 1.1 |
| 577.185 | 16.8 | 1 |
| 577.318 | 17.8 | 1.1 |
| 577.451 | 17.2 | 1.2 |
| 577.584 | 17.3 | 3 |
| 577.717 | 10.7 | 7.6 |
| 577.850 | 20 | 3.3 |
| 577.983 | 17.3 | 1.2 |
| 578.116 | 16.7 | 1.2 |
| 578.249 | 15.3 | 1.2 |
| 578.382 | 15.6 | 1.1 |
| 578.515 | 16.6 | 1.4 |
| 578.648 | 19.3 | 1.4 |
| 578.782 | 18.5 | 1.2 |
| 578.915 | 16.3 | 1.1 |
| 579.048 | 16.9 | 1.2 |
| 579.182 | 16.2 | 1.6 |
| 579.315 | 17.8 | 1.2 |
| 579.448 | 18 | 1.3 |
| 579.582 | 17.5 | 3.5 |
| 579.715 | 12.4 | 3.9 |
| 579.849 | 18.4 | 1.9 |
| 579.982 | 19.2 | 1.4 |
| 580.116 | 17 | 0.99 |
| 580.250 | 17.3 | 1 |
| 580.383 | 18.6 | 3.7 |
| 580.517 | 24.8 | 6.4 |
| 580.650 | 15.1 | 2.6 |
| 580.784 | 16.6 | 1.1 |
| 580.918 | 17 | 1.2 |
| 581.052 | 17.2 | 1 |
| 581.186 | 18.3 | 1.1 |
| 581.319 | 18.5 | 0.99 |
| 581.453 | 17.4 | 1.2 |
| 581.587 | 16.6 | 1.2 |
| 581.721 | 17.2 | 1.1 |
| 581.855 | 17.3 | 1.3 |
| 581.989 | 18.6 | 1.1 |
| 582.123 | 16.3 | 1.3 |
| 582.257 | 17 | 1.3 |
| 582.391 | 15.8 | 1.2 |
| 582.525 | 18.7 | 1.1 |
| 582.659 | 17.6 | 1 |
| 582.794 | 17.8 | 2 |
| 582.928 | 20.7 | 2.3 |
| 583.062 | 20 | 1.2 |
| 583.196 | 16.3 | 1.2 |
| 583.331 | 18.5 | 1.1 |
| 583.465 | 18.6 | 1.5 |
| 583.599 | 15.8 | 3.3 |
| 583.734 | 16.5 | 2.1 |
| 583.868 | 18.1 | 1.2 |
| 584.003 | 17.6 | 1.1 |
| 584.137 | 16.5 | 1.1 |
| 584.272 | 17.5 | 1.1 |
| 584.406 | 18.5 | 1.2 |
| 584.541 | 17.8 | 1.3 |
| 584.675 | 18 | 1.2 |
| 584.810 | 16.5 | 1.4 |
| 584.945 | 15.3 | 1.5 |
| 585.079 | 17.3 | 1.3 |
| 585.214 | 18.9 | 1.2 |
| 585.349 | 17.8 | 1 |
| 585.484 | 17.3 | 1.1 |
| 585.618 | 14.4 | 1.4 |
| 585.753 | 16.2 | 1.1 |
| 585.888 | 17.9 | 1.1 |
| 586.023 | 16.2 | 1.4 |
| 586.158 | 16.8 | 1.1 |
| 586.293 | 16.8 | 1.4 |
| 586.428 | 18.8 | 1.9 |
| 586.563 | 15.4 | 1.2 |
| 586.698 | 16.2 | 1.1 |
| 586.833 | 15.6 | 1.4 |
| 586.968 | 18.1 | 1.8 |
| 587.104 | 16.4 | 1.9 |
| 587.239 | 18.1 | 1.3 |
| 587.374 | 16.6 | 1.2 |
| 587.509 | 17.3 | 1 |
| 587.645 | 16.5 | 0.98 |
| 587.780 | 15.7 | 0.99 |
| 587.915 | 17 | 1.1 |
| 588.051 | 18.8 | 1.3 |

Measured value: -0.13 nm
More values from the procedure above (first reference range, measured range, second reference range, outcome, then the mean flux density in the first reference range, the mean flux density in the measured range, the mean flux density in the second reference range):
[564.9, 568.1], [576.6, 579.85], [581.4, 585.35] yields 0.135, 16.7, 16.6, 17.5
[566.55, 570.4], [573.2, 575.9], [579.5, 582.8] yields 0.150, 17.8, 16.7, 17.5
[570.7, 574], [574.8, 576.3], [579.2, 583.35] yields 0.074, 16.9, 16.4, 17.7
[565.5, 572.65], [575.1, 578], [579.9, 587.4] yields 0.167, 17.2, 16.3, 17.5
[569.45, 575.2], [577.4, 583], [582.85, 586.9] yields -0.057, 17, 17.4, 17.3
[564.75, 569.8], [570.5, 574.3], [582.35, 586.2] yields 0.104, 17.3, 16.9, 17.4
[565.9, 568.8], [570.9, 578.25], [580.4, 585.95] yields 0.181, 16.9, 16.8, 17.6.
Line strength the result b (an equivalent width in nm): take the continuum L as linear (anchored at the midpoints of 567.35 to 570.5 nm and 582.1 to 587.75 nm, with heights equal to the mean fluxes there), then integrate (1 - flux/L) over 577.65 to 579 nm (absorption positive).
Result 0.07 nm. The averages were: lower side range 18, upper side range 17.2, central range 16.6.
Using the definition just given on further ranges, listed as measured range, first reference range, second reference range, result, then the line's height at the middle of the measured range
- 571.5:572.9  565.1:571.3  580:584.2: -0.01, 17.3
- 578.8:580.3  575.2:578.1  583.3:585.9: -0.03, 16.7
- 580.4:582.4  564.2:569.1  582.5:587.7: -0.05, 17.2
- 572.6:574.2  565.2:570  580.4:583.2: 0.03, 17.6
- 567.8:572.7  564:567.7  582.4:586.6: -0.22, 16.8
